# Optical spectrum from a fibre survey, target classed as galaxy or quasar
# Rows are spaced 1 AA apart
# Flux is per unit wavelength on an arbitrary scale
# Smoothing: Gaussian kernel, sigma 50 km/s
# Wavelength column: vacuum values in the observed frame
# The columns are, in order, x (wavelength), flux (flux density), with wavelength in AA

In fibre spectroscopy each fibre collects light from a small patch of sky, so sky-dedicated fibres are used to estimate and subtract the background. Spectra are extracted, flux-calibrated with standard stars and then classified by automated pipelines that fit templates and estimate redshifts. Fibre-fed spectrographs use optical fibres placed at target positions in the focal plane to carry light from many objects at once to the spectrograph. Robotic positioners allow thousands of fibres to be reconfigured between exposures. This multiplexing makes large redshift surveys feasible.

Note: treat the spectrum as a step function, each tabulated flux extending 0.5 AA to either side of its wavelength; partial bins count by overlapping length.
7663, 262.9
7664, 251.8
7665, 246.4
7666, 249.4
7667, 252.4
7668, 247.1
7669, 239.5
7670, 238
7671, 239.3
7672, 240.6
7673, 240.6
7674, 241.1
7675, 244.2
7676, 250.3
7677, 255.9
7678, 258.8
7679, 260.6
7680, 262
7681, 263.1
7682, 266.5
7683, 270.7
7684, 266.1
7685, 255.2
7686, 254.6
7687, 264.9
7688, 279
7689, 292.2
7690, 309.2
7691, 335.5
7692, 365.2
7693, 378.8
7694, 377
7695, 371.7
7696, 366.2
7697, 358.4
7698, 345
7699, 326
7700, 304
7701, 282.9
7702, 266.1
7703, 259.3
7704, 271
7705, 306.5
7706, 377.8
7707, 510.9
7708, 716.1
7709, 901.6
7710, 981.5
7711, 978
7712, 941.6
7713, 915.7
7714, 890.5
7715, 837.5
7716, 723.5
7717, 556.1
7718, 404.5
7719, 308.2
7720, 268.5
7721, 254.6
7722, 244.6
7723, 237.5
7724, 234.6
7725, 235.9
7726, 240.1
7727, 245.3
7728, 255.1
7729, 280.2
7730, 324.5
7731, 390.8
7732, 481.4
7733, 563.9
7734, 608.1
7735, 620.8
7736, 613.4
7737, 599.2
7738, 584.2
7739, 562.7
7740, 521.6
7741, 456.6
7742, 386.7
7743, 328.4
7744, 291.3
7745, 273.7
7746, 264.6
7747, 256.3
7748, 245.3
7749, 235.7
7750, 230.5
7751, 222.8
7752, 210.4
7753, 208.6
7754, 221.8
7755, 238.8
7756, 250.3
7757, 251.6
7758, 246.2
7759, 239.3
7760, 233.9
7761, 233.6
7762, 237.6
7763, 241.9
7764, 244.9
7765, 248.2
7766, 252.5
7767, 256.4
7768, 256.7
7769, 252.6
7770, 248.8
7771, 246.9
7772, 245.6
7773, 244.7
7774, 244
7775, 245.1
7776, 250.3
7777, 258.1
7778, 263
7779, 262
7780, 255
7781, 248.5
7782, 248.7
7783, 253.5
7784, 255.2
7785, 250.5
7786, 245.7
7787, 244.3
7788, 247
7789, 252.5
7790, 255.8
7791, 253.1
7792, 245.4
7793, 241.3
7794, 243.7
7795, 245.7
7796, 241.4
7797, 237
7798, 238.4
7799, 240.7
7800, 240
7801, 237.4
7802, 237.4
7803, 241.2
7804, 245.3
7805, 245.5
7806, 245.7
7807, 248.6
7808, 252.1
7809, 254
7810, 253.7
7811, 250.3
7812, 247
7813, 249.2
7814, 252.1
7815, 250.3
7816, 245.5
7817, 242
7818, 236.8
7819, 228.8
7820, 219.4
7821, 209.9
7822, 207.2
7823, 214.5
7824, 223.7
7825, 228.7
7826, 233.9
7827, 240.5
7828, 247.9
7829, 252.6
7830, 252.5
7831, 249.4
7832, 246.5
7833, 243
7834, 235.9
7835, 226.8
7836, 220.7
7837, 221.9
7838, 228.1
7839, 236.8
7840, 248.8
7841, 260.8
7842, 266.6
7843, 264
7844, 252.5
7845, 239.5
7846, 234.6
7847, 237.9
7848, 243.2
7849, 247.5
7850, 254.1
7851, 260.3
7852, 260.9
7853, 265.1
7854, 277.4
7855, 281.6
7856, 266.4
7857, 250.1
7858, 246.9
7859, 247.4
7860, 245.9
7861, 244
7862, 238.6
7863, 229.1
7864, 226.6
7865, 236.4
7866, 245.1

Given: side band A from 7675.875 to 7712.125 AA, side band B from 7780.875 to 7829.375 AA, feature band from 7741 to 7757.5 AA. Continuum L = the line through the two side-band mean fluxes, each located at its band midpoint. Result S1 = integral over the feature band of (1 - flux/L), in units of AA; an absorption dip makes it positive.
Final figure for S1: 2.7 AA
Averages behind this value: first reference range 383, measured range 263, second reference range 242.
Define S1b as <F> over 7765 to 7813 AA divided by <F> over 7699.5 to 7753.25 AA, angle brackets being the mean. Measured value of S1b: 0.56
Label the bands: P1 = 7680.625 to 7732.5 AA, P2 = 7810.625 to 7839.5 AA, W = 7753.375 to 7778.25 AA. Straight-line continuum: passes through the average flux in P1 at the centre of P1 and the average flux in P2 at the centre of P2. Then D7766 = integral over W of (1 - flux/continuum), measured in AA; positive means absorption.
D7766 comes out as 6.0 AA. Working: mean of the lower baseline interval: 411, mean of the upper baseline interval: 236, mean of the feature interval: 246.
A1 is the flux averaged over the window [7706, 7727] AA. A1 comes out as 557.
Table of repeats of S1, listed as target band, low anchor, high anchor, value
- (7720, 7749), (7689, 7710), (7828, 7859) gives -1.05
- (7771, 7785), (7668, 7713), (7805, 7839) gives 1.50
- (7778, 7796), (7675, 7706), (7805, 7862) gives 0.81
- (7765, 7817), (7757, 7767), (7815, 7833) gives -1.96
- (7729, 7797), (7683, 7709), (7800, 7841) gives -1.82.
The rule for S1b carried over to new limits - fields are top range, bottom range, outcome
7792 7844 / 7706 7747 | 0.49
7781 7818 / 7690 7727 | 0.54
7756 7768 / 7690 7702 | 0.72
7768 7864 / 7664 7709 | 0.80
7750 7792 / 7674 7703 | 0.83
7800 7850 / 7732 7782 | 0.77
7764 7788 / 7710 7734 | 0.52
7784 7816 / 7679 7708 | 0.77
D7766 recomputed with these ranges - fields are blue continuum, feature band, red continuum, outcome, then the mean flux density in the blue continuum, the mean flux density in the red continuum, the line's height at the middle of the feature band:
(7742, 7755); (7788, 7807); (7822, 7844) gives 0.14 AA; 254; 240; 246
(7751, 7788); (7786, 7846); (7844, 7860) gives 2.00 AA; 245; 254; 250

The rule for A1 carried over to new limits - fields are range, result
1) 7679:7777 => 365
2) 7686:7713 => 446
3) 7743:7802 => 247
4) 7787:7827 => 241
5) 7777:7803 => 247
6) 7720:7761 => 333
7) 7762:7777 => 248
